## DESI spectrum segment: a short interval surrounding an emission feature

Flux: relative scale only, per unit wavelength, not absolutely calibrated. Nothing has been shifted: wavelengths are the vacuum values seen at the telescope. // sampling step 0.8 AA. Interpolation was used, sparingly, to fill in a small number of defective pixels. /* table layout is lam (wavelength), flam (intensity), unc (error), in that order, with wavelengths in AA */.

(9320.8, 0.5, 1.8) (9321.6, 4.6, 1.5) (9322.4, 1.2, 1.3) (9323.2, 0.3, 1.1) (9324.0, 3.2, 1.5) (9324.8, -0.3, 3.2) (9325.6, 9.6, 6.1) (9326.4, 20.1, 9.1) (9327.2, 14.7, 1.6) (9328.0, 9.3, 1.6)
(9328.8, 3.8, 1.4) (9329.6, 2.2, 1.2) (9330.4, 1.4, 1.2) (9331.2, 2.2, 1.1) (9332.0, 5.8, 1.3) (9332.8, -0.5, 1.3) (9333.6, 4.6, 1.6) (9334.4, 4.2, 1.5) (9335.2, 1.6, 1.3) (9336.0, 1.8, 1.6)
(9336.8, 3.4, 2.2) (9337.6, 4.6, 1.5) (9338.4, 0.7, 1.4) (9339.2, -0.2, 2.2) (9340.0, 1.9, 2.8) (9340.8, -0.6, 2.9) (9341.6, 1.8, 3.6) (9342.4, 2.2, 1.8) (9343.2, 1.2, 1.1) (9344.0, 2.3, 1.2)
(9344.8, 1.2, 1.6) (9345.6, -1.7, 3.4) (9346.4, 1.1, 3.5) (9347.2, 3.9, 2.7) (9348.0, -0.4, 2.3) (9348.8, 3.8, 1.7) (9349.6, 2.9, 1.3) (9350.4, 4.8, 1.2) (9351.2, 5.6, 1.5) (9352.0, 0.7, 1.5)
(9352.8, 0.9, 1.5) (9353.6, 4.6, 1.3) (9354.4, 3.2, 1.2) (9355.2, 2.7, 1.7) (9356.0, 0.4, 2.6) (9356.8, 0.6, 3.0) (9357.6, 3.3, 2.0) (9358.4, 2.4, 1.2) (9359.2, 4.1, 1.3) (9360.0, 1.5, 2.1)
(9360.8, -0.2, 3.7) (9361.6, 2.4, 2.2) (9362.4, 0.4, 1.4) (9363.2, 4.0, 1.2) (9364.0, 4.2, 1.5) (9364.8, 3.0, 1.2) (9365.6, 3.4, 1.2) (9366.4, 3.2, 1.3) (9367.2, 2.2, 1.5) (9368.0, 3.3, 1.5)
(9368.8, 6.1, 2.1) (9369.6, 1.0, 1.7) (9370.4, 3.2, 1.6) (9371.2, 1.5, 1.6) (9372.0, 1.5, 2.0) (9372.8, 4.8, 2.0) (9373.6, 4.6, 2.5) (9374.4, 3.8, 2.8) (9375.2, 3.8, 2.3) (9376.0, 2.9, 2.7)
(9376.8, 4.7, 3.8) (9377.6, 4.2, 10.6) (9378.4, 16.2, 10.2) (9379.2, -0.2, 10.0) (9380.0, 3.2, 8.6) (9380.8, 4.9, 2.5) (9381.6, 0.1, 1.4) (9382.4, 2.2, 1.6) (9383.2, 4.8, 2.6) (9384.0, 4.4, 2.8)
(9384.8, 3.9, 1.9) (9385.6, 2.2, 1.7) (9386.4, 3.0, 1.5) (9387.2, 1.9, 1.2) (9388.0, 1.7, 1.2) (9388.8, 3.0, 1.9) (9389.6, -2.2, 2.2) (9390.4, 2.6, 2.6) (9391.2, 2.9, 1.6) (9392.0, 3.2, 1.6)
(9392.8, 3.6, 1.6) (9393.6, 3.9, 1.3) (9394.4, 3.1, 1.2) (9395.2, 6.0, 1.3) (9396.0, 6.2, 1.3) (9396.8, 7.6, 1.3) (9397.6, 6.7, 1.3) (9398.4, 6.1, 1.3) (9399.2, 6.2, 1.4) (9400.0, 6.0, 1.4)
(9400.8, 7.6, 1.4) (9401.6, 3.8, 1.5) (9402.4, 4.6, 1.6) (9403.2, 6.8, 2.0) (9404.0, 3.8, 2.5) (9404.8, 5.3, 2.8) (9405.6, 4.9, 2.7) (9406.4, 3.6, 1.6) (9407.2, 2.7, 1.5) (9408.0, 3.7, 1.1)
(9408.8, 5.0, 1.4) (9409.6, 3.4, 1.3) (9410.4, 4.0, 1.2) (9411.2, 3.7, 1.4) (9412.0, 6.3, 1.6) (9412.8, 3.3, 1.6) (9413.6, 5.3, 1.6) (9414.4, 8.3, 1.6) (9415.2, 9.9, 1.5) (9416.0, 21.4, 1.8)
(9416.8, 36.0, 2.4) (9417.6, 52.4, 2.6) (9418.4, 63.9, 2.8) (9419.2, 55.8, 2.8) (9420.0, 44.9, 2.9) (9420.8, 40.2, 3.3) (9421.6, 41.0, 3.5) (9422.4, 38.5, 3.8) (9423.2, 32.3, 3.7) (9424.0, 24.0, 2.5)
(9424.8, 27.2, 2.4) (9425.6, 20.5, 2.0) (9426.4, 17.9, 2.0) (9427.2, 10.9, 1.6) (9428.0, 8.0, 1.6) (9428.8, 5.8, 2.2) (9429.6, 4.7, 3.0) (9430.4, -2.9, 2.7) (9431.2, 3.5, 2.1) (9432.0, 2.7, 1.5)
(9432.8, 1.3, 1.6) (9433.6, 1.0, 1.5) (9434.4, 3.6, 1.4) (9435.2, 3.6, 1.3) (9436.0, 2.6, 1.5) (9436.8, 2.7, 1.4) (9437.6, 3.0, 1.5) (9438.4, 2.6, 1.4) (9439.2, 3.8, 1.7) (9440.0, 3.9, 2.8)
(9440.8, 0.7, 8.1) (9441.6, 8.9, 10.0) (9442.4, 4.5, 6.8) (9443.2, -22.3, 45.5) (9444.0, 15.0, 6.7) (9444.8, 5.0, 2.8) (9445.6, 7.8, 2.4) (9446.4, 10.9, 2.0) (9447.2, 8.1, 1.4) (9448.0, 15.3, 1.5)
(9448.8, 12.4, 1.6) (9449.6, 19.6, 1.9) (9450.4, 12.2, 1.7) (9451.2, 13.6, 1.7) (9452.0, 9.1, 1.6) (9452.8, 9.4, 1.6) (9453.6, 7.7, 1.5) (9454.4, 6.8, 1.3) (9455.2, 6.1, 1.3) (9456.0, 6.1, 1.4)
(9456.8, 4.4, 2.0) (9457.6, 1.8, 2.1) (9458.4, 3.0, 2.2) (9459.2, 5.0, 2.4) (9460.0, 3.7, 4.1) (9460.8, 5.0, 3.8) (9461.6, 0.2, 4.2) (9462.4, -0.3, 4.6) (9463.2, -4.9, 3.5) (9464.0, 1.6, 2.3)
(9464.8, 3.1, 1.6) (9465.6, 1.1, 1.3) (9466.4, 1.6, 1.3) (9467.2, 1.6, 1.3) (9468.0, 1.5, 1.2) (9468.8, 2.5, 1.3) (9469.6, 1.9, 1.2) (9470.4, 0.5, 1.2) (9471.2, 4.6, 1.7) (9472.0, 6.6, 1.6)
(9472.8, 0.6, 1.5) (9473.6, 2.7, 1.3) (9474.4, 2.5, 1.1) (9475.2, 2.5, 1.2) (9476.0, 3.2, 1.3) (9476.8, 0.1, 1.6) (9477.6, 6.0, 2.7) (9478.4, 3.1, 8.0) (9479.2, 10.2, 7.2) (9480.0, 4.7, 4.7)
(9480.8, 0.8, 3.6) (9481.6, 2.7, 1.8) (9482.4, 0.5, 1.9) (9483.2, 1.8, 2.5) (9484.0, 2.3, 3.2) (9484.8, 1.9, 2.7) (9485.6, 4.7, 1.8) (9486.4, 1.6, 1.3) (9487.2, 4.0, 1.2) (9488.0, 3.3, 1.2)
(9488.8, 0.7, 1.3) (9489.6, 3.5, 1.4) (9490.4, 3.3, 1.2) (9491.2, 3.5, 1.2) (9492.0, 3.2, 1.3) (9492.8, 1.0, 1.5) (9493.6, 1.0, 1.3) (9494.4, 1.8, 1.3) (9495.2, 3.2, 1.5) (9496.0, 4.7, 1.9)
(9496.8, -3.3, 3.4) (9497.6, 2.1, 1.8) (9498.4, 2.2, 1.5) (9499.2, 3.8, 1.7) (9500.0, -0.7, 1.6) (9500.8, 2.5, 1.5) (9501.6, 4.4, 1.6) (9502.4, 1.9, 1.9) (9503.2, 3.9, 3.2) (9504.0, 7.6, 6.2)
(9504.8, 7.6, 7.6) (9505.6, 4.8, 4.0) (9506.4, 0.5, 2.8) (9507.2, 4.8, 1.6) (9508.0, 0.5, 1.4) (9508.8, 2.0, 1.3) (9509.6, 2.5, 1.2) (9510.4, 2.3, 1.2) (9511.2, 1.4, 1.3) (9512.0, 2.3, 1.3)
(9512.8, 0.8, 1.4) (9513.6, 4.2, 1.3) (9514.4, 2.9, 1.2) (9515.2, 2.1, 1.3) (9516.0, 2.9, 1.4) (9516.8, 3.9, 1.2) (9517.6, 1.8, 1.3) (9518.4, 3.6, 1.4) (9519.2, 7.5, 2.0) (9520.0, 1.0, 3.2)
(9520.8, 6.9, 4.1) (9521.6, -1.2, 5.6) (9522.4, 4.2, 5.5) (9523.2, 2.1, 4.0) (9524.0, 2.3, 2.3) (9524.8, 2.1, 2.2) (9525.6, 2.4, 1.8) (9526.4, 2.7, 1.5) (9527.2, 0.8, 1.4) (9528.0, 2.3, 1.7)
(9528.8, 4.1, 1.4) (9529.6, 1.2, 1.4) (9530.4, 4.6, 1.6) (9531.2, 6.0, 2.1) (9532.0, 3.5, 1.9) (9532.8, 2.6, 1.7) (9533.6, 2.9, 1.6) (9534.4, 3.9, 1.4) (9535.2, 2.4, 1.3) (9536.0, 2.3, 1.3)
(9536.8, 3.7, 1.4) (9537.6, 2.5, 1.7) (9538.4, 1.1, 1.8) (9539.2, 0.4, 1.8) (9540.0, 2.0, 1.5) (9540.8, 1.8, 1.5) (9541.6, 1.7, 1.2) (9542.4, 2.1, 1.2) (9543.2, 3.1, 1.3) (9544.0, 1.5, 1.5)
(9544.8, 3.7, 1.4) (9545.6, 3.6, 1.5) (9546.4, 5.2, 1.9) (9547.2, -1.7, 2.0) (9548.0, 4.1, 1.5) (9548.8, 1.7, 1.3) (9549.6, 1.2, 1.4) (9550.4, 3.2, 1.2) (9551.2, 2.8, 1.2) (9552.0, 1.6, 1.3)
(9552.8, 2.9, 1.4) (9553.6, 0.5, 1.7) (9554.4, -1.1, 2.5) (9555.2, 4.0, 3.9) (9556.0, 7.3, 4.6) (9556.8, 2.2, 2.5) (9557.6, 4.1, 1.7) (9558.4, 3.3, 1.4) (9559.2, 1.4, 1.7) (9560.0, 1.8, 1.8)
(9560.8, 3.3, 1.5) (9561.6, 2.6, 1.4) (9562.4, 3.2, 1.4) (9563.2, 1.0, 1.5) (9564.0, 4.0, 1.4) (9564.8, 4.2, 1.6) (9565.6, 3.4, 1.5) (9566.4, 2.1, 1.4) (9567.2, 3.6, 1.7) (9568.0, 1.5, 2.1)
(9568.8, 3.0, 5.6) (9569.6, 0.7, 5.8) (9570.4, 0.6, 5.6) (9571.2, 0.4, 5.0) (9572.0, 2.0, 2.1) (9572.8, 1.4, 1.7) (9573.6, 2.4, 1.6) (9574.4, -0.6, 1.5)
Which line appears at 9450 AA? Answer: [N II]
